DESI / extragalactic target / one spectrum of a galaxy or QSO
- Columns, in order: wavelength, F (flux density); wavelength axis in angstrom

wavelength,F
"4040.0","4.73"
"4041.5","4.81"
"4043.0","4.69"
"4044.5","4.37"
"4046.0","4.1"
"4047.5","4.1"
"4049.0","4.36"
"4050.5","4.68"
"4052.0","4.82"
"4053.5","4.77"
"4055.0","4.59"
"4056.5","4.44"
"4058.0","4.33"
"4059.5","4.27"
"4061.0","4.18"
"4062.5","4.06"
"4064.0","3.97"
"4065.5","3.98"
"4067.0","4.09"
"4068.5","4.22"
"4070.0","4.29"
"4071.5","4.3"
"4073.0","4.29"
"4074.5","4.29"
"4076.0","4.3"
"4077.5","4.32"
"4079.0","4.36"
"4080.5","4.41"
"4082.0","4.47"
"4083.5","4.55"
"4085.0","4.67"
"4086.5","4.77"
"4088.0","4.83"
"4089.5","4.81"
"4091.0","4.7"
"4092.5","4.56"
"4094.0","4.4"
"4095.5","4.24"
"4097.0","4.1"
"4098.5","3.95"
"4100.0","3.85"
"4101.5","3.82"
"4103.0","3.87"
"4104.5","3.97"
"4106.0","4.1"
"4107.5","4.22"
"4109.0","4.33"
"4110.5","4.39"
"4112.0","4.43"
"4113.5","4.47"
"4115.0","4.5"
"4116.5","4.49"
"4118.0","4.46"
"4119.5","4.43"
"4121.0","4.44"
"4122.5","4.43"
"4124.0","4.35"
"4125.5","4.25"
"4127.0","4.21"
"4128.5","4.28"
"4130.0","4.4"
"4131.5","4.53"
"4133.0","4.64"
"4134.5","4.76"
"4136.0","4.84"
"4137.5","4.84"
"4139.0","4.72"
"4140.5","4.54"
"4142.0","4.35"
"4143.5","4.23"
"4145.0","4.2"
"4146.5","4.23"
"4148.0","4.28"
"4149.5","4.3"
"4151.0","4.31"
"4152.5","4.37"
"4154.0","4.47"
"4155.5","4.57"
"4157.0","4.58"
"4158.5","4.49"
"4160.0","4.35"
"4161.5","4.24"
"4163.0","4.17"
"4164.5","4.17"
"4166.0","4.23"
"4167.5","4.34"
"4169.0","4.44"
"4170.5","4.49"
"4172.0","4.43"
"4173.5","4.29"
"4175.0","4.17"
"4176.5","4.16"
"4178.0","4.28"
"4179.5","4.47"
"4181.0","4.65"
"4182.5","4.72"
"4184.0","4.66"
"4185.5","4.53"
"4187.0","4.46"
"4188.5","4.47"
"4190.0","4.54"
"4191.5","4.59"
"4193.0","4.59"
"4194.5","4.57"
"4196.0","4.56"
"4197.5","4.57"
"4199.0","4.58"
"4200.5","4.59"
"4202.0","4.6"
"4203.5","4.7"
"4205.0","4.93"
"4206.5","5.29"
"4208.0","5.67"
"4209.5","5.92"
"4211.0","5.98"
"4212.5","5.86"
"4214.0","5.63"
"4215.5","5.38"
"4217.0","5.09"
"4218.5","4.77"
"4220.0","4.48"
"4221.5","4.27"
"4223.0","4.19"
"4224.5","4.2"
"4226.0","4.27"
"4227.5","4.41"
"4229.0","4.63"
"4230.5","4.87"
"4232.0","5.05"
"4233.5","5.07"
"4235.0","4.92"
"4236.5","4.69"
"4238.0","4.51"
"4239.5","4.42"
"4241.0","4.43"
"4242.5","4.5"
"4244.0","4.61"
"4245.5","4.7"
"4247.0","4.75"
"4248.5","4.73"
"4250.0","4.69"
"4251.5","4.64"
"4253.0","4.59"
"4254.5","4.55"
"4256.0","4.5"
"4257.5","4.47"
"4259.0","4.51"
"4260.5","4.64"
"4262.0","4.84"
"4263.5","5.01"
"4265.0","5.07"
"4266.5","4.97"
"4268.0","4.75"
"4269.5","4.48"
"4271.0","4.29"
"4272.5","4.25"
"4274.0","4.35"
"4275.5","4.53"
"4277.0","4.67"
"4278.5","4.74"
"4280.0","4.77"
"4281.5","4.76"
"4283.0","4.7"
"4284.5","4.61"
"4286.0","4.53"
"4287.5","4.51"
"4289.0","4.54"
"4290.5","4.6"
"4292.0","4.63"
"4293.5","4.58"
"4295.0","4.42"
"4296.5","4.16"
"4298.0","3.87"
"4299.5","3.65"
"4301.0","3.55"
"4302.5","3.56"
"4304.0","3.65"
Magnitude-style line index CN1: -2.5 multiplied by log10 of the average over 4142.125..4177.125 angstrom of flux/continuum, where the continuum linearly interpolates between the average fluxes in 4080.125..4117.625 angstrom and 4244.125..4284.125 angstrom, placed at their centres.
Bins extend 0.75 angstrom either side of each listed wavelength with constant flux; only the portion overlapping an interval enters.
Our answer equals 0.034 mag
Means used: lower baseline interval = 4.36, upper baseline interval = 4.65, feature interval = 4.33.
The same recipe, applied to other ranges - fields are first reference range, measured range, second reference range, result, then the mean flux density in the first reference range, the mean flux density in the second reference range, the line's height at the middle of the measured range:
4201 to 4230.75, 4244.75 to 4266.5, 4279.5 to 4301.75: -0.012 mag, 4.96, 4.39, 4.65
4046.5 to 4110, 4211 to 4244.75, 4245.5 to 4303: -0.069 mag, 4.32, 4.52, 4.47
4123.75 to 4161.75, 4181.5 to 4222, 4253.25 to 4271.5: -0.077 mag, 4.44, 4.68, 4.56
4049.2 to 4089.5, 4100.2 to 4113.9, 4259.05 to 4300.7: 0.068 mag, 4.4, 4.54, 4.43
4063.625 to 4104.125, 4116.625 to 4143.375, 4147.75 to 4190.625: -0.032 mag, 4.31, 4.4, 4.36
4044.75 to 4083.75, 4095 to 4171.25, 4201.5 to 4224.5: 0.080 mag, 4.33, 5.09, 4.68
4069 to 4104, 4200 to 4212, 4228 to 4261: -0.145 mag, 4.35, 4.66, 4.58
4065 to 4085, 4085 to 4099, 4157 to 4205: -0.040 mag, 4.32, 4.46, 4.34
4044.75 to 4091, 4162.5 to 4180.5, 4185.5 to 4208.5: 0.079 mag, 4.39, 4.7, 4.64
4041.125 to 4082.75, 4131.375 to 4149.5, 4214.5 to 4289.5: -0.008 mag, 4.35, 4.64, 4.47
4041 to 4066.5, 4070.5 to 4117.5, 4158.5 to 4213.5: 0.027 mag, 4.38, 4.65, 4.46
